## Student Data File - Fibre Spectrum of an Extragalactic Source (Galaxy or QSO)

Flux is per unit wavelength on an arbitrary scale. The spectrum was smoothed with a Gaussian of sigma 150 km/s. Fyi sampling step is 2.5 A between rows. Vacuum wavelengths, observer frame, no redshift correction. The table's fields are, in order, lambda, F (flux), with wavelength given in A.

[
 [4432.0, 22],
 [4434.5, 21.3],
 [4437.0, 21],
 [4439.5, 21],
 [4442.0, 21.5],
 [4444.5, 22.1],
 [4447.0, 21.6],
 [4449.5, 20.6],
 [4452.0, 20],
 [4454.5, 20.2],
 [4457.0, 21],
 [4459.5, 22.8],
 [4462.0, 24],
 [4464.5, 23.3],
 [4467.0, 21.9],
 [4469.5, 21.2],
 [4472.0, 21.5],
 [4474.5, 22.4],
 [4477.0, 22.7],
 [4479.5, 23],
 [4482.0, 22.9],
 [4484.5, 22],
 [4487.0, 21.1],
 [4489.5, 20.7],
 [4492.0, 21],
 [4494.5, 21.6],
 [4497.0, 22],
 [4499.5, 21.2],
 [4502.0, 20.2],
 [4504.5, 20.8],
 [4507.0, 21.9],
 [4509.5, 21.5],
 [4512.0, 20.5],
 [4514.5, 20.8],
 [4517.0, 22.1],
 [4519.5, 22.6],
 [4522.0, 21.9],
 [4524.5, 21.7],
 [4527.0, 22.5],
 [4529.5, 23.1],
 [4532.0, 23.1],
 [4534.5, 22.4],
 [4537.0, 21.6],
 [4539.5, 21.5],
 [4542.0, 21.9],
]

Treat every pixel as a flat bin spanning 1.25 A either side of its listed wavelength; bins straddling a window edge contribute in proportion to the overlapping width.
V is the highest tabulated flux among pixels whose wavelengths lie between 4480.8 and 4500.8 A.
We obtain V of 22.9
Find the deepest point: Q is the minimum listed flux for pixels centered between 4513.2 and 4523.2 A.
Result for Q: 20.8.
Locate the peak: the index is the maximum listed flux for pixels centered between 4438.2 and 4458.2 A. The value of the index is 22.1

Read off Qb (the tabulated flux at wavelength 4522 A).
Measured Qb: 21.9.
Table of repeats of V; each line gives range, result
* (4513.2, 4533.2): 23.1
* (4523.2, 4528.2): 22.5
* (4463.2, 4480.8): 23.3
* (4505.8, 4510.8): 21.9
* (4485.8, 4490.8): 21.1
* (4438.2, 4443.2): 21.5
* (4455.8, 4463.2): 24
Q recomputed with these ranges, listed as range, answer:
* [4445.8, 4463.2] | 20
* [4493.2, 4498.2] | 21.6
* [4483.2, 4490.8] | 20.7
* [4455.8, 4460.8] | 21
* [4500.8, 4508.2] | 20.2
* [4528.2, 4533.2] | 23.1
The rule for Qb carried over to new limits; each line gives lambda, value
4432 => 22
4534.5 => 22.4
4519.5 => 22.6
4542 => 21.9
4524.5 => 21.7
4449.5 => 20.6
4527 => 22.5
